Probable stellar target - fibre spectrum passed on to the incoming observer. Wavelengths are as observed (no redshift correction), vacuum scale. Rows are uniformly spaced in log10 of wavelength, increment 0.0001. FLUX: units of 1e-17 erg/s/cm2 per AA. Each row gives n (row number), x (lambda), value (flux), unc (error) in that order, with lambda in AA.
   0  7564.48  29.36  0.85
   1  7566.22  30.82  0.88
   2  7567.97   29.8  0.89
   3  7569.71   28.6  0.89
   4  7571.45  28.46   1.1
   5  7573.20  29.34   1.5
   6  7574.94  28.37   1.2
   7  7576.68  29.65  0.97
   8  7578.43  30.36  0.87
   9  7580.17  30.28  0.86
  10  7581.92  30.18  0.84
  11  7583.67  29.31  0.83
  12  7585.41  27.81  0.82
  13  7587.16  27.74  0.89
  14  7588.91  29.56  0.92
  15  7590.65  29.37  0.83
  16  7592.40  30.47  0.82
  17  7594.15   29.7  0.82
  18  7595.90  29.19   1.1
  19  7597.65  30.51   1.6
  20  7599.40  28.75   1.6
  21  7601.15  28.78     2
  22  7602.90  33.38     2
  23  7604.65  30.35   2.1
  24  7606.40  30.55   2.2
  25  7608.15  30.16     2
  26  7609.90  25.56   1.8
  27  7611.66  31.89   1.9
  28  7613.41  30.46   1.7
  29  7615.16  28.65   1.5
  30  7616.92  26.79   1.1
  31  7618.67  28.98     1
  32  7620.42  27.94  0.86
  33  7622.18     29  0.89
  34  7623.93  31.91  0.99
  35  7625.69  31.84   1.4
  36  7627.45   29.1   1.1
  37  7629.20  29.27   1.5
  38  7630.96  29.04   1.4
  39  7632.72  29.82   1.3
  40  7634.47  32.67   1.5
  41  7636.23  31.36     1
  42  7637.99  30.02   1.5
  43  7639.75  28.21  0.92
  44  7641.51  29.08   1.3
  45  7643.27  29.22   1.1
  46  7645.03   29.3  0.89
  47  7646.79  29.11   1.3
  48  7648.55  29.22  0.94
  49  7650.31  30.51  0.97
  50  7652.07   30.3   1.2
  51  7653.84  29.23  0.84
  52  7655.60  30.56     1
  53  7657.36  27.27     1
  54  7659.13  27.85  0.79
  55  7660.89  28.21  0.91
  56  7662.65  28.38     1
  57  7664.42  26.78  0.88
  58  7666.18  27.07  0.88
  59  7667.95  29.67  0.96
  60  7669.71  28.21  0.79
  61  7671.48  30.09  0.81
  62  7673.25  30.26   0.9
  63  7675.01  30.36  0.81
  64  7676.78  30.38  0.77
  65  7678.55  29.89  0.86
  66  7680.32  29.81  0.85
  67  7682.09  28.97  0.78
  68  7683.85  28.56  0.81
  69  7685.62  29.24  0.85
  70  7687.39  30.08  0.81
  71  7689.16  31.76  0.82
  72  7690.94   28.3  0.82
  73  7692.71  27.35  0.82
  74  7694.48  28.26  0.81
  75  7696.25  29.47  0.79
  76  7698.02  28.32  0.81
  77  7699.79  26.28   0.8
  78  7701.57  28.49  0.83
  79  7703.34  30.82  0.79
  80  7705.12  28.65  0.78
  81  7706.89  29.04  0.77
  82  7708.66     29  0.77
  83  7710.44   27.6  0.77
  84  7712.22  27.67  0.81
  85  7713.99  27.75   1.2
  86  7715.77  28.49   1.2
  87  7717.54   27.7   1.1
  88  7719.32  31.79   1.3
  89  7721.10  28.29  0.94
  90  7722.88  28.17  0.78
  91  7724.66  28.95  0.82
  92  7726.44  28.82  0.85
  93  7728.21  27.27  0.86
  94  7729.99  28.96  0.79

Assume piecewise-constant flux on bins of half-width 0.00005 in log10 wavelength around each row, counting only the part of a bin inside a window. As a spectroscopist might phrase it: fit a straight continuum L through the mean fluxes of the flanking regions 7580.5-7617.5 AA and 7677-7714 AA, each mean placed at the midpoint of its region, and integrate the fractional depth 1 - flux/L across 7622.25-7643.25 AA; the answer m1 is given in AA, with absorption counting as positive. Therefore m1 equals -0.6 AA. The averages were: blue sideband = 29.5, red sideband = 28.9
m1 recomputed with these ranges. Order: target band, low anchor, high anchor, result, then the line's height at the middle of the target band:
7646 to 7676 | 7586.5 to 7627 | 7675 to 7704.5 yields 0.3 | 29.3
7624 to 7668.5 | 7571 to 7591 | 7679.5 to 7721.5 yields -0.6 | 29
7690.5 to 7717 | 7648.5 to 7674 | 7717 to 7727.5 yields 0.5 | 28.9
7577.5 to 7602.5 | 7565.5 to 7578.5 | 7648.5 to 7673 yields -0.2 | 29.2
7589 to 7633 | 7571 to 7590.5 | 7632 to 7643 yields 0.1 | 29.7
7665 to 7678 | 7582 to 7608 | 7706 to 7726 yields -0.2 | 29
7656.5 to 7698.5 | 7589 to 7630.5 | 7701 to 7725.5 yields 0.2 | 29.1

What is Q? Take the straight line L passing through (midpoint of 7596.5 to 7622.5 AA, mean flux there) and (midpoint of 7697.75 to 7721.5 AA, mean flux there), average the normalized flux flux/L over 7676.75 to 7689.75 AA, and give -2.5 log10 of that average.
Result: -0.04 mag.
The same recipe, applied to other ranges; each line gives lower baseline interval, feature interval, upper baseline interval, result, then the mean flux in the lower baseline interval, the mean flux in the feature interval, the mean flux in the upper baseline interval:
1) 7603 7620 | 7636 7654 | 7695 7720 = -0.01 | 29.4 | 29.5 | 28.6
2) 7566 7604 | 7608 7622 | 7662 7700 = 0.02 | 29.5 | 28.7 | 29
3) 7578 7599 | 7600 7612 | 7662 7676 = -0.02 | 29.5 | 30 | 28.9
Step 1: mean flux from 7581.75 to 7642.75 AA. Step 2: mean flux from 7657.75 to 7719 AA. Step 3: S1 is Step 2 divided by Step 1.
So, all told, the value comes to 0.97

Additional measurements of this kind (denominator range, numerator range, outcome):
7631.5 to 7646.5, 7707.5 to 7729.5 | 0.95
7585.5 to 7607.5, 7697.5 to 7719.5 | 0.96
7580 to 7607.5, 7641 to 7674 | 0.97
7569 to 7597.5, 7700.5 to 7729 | 0.98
